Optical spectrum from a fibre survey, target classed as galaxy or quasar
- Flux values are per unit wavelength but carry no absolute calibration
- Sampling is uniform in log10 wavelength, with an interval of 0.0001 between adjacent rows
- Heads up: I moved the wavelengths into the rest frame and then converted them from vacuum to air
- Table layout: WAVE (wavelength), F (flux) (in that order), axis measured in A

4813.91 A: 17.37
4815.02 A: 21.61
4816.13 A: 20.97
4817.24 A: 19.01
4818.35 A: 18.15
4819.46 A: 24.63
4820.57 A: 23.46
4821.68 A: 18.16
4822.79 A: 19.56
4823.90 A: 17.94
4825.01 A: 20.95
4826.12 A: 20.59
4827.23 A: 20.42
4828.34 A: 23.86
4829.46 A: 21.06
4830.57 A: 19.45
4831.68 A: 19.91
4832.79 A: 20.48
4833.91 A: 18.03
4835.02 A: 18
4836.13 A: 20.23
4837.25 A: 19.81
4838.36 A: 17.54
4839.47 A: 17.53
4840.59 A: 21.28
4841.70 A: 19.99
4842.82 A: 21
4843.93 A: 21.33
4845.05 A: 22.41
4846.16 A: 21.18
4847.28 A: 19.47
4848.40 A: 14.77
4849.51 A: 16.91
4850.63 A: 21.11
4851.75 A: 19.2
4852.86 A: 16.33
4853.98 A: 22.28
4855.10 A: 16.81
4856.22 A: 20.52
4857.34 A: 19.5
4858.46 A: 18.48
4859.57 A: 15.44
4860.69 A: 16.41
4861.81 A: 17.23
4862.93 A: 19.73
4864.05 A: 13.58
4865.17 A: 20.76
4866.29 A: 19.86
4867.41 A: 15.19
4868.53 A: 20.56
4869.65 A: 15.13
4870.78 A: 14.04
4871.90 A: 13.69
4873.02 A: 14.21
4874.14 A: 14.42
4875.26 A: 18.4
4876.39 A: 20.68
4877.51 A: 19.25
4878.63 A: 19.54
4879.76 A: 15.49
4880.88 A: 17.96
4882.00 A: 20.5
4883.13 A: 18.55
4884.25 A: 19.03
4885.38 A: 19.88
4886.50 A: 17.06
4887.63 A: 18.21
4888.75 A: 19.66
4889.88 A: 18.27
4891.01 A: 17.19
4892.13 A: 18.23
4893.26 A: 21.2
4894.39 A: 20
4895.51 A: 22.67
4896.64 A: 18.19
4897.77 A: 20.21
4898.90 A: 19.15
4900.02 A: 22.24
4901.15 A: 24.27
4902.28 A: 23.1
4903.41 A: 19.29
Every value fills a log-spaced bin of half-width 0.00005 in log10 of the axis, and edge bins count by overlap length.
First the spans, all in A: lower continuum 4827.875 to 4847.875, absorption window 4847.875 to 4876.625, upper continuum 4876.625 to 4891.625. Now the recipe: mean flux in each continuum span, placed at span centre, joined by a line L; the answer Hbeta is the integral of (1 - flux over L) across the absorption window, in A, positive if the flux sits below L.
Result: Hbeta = 2.7 A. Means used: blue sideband 20.1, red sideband 18.6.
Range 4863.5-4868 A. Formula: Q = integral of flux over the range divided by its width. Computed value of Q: 17.4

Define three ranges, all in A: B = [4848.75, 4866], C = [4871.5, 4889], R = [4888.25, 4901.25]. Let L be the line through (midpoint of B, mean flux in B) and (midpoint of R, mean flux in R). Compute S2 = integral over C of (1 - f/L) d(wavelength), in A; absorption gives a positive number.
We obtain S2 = 1.3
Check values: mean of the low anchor 18.3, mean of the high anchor 20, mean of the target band 17.9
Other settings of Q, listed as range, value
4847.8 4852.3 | 18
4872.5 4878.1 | 17.4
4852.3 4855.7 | 18.5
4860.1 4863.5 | 17.7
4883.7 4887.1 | 18.6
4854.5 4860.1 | 18.2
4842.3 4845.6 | 21.6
